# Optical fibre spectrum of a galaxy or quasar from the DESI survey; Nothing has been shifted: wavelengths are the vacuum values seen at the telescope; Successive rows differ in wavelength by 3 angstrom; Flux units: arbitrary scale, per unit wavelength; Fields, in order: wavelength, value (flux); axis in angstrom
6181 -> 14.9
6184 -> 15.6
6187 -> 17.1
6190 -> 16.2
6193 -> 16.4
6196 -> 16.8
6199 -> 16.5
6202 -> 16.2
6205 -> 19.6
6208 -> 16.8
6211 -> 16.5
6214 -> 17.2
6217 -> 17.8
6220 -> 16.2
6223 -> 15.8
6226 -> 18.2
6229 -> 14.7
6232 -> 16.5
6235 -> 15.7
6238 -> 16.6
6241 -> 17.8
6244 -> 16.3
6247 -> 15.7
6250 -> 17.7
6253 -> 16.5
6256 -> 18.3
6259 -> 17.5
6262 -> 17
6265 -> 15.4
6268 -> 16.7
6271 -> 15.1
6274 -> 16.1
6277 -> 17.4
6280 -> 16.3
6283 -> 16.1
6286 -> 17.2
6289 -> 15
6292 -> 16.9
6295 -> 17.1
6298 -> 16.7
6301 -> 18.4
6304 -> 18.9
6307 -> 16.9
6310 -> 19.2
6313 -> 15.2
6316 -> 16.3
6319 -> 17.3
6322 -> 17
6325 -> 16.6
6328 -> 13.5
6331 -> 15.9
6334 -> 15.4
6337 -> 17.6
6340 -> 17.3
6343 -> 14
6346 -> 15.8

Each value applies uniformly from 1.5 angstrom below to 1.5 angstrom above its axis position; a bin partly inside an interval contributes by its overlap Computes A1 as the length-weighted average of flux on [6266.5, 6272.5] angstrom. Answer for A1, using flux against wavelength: 15.9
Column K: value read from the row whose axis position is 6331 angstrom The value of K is 15.9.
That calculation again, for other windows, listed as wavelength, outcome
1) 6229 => 14.7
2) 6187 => 17.1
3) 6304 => 18.9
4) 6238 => 16.6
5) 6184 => 15.6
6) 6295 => 17.1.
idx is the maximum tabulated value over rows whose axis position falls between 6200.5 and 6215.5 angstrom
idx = 19.6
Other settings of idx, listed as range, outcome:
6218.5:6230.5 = 18.2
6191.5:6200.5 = 16.8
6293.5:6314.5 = 19.2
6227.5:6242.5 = 17.8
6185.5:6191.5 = 17.1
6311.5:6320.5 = 17.3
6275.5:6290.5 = 17.4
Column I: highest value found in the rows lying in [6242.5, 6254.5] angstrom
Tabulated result 17.7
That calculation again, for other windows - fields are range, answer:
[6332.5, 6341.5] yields 17.6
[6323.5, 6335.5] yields 16.6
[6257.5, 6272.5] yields 17.5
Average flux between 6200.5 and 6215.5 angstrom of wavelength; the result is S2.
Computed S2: 17.3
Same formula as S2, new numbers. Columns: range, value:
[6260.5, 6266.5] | 16.2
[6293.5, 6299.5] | 16.9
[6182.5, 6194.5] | 16.3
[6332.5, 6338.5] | 16.5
